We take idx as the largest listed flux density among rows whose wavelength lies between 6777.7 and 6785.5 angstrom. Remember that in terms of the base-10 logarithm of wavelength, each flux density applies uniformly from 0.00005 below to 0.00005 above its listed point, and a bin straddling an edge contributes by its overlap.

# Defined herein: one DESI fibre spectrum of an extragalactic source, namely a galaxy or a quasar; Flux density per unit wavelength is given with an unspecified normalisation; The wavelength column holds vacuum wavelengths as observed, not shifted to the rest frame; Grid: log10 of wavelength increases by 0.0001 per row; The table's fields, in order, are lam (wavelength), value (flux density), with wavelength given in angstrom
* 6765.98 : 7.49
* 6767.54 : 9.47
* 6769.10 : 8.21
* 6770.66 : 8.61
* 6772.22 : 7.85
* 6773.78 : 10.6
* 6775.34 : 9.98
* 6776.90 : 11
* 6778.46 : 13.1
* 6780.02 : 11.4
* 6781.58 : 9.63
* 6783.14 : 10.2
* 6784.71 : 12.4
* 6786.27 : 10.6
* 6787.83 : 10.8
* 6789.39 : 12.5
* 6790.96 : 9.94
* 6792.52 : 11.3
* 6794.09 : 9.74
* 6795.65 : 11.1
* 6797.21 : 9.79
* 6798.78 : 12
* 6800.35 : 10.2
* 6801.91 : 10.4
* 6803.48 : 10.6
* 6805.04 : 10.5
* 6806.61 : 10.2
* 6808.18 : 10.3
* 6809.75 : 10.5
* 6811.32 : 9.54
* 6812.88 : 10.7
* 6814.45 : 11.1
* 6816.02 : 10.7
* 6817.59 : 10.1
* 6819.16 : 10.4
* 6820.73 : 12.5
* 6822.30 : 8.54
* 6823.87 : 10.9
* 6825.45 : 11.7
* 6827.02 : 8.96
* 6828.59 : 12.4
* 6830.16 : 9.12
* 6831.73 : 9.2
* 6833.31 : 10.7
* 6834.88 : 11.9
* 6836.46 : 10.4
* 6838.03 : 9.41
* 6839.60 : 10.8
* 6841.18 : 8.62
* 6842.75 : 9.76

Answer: 13.1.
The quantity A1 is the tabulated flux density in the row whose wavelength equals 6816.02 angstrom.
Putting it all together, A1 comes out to 10.7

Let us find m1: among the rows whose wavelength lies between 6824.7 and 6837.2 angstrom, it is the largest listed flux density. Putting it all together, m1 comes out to 12.4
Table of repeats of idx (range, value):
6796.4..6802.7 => 12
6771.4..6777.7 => 11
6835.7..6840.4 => 10.8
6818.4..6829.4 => 12.5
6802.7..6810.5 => 10.6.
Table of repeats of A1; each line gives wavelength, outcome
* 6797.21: 9.79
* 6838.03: 9.41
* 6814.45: 11.1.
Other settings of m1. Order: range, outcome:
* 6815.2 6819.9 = 10.7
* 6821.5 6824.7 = 10.9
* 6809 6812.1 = 10.5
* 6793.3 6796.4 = 11.1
